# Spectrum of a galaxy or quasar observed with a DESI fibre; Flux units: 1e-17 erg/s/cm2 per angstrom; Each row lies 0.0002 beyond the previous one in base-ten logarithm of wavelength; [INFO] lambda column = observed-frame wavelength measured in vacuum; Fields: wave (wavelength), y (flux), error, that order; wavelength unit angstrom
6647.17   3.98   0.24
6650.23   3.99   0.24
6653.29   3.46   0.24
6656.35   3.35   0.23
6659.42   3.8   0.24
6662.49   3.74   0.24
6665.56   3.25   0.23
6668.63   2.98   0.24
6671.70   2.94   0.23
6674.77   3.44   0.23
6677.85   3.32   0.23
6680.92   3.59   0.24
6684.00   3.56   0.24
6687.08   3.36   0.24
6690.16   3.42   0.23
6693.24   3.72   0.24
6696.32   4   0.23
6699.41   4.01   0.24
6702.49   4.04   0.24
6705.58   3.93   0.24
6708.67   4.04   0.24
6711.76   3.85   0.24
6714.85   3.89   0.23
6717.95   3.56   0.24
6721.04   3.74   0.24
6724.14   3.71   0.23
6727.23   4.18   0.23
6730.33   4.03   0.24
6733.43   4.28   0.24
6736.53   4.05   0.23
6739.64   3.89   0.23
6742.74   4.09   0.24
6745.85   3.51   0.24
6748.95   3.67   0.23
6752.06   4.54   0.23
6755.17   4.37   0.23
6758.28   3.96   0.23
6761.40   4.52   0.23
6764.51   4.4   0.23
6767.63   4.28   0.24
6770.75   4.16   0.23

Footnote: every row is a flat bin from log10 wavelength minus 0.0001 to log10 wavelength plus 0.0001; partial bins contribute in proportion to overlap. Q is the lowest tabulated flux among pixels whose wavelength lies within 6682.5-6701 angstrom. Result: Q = 3.36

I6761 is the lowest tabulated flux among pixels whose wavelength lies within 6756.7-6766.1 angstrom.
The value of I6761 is 3.96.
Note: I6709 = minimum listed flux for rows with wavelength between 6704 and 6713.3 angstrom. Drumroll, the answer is 3.85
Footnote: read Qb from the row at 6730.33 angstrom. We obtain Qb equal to 4.03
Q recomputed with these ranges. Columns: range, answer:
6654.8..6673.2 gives 2.94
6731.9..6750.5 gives 3.51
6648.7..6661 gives 3.35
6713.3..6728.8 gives 3.56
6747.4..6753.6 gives 3.67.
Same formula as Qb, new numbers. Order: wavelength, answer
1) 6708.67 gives 4.04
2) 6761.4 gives 4.52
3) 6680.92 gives 3.59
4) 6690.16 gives 3.42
